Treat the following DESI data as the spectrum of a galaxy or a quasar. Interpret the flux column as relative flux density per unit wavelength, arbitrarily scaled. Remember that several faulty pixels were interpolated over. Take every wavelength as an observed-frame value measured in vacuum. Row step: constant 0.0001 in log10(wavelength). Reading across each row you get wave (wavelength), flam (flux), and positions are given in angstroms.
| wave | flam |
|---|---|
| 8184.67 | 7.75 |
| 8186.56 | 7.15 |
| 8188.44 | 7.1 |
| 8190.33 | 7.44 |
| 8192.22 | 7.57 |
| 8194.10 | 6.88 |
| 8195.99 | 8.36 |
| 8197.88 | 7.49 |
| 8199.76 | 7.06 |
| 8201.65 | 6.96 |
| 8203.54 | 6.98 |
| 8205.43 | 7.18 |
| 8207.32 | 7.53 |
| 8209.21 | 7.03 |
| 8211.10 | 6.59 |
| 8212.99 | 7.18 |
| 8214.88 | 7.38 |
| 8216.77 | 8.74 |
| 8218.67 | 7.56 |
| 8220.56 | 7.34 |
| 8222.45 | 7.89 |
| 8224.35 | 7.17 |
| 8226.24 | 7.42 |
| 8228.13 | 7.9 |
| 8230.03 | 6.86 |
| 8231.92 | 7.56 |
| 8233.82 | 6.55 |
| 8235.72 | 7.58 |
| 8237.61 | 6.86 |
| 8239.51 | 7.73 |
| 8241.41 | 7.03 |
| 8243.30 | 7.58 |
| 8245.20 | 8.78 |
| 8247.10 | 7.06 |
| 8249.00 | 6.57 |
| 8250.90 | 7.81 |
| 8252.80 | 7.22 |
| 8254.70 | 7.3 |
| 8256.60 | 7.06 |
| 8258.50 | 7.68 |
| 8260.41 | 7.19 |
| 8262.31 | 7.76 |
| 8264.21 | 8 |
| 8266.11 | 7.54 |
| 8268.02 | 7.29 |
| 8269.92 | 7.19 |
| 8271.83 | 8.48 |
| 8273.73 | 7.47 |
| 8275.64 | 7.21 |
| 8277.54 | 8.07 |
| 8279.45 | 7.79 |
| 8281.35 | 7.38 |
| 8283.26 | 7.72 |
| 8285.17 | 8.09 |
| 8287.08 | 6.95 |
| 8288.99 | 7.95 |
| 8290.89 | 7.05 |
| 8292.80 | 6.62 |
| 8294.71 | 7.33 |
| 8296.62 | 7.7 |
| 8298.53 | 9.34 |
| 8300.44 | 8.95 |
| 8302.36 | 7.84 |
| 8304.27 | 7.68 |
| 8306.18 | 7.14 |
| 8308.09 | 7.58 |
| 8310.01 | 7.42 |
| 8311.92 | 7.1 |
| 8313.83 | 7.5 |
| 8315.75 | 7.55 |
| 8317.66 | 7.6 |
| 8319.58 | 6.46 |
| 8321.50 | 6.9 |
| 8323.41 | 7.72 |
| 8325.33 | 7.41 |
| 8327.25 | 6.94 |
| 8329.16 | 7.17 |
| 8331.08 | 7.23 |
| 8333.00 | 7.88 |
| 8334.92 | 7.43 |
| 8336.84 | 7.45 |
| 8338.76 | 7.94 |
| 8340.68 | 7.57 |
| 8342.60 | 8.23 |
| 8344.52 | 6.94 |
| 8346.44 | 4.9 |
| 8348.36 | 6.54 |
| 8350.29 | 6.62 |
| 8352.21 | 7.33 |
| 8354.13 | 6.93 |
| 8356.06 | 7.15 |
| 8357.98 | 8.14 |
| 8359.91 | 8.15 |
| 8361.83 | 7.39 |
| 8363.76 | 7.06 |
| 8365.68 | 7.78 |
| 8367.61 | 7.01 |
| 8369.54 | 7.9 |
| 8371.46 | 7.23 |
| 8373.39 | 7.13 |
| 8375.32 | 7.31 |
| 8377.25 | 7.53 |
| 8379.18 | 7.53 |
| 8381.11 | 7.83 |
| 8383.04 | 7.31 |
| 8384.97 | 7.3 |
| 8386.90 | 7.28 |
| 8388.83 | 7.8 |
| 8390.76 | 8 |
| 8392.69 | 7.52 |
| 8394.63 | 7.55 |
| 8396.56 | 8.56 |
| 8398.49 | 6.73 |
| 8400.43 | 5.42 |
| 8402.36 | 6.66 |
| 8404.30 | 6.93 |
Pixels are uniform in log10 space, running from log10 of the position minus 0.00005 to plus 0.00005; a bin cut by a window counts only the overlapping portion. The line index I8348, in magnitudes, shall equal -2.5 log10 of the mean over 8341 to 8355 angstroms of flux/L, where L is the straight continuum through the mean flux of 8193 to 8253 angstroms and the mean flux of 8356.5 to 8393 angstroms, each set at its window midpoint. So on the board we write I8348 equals 0.104 mag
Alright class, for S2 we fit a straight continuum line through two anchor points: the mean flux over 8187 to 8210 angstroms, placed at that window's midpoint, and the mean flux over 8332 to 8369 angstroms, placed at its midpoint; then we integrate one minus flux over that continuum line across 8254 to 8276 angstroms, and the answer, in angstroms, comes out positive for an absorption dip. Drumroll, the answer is -0.7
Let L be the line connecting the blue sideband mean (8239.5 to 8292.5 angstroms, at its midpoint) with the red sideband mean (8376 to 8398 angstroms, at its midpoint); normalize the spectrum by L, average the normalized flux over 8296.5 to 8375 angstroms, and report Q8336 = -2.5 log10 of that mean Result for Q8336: 0.03 mag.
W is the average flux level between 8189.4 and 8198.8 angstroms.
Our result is 7.55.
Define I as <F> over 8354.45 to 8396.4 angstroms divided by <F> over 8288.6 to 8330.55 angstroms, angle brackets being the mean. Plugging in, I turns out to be 1.0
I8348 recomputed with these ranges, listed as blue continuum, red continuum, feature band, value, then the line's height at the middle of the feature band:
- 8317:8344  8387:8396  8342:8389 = 0.05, 7.59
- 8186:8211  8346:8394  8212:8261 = -0.02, 7.28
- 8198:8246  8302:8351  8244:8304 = -0.05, 7.32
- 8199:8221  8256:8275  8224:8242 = 0.02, 7.41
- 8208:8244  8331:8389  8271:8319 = -0.04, 7.36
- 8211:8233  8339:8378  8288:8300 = -0.05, 7.37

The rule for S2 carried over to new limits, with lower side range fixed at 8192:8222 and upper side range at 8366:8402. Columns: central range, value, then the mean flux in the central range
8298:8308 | -0.97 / 8.09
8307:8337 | 0.19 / 7.33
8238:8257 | -0.09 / 7.41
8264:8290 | -0.94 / 7.64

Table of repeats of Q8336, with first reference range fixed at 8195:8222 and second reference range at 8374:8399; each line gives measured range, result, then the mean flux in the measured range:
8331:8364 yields 0.037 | 7.28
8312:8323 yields 0.041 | 7.22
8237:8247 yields -0.022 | 7.58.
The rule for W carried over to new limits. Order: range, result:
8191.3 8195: 7.24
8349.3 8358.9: 7.23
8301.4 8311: 7.53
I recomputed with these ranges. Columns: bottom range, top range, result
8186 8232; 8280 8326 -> 1.02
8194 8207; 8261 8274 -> 1.05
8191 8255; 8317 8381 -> 0.99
